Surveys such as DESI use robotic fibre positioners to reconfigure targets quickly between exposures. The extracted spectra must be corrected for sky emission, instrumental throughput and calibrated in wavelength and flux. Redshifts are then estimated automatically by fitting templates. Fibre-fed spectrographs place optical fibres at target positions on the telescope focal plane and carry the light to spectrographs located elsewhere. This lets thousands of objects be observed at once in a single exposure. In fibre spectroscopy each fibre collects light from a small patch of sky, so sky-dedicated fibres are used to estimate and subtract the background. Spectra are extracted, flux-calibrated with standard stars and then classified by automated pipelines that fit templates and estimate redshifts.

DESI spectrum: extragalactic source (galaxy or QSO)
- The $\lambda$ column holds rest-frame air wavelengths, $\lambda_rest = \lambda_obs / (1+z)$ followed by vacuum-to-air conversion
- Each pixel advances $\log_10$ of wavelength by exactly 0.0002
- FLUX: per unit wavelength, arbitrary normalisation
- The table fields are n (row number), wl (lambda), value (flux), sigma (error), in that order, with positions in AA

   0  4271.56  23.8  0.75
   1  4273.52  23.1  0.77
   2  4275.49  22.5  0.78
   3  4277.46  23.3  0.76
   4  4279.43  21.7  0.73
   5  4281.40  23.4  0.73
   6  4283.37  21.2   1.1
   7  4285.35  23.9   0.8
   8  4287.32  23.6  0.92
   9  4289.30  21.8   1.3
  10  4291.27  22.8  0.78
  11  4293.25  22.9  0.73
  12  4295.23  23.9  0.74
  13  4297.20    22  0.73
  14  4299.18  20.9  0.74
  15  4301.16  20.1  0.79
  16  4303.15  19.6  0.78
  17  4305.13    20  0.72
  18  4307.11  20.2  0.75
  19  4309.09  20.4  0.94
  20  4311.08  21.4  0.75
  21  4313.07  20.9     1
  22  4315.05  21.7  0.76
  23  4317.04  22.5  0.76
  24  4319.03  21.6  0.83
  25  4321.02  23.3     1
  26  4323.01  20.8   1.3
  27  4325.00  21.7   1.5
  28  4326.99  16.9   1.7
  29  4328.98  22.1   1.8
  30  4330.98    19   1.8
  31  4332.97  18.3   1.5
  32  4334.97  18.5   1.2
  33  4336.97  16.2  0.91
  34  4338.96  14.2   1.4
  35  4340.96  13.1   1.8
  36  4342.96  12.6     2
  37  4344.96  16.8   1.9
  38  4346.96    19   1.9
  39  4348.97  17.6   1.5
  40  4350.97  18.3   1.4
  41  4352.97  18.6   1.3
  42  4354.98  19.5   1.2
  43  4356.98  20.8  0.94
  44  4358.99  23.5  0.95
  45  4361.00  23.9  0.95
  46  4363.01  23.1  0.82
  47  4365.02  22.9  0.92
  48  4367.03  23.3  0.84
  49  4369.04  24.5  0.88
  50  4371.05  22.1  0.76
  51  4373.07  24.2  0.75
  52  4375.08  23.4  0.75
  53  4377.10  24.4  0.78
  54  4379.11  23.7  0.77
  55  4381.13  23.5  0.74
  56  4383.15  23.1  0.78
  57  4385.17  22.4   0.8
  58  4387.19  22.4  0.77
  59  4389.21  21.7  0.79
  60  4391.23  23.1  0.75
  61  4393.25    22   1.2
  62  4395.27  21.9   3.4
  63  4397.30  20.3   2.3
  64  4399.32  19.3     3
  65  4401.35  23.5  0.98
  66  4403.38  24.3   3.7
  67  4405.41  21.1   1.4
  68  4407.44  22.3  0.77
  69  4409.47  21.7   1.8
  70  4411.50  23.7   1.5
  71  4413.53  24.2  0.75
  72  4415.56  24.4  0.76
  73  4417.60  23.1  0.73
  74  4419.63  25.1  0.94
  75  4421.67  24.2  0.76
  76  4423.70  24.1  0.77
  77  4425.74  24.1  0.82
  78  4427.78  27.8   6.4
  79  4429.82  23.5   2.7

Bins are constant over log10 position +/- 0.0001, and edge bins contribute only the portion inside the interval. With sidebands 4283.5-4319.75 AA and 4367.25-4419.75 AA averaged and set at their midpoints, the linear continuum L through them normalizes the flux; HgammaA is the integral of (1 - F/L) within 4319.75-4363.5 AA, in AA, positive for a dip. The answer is 6.4 AA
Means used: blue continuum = 21.7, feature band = 19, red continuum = 22.9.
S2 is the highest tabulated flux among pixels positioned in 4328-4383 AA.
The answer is 24.5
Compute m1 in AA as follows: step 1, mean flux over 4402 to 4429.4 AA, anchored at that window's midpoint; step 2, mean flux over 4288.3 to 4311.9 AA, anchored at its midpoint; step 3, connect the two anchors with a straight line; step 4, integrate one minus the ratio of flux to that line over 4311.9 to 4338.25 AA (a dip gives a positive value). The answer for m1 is 2.0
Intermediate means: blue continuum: 21.3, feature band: 20.2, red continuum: 23.8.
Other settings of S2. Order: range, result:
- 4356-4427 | 25.1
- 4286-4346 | 23.9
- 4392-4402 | 23.5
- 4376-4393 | 24.4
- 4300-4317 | 21.7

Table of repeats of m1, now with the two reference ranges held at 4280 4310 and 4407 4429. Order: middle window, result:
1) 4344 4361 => 2.5 AA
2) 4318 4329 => 0.7 AA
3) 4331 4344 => 3.9 AA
